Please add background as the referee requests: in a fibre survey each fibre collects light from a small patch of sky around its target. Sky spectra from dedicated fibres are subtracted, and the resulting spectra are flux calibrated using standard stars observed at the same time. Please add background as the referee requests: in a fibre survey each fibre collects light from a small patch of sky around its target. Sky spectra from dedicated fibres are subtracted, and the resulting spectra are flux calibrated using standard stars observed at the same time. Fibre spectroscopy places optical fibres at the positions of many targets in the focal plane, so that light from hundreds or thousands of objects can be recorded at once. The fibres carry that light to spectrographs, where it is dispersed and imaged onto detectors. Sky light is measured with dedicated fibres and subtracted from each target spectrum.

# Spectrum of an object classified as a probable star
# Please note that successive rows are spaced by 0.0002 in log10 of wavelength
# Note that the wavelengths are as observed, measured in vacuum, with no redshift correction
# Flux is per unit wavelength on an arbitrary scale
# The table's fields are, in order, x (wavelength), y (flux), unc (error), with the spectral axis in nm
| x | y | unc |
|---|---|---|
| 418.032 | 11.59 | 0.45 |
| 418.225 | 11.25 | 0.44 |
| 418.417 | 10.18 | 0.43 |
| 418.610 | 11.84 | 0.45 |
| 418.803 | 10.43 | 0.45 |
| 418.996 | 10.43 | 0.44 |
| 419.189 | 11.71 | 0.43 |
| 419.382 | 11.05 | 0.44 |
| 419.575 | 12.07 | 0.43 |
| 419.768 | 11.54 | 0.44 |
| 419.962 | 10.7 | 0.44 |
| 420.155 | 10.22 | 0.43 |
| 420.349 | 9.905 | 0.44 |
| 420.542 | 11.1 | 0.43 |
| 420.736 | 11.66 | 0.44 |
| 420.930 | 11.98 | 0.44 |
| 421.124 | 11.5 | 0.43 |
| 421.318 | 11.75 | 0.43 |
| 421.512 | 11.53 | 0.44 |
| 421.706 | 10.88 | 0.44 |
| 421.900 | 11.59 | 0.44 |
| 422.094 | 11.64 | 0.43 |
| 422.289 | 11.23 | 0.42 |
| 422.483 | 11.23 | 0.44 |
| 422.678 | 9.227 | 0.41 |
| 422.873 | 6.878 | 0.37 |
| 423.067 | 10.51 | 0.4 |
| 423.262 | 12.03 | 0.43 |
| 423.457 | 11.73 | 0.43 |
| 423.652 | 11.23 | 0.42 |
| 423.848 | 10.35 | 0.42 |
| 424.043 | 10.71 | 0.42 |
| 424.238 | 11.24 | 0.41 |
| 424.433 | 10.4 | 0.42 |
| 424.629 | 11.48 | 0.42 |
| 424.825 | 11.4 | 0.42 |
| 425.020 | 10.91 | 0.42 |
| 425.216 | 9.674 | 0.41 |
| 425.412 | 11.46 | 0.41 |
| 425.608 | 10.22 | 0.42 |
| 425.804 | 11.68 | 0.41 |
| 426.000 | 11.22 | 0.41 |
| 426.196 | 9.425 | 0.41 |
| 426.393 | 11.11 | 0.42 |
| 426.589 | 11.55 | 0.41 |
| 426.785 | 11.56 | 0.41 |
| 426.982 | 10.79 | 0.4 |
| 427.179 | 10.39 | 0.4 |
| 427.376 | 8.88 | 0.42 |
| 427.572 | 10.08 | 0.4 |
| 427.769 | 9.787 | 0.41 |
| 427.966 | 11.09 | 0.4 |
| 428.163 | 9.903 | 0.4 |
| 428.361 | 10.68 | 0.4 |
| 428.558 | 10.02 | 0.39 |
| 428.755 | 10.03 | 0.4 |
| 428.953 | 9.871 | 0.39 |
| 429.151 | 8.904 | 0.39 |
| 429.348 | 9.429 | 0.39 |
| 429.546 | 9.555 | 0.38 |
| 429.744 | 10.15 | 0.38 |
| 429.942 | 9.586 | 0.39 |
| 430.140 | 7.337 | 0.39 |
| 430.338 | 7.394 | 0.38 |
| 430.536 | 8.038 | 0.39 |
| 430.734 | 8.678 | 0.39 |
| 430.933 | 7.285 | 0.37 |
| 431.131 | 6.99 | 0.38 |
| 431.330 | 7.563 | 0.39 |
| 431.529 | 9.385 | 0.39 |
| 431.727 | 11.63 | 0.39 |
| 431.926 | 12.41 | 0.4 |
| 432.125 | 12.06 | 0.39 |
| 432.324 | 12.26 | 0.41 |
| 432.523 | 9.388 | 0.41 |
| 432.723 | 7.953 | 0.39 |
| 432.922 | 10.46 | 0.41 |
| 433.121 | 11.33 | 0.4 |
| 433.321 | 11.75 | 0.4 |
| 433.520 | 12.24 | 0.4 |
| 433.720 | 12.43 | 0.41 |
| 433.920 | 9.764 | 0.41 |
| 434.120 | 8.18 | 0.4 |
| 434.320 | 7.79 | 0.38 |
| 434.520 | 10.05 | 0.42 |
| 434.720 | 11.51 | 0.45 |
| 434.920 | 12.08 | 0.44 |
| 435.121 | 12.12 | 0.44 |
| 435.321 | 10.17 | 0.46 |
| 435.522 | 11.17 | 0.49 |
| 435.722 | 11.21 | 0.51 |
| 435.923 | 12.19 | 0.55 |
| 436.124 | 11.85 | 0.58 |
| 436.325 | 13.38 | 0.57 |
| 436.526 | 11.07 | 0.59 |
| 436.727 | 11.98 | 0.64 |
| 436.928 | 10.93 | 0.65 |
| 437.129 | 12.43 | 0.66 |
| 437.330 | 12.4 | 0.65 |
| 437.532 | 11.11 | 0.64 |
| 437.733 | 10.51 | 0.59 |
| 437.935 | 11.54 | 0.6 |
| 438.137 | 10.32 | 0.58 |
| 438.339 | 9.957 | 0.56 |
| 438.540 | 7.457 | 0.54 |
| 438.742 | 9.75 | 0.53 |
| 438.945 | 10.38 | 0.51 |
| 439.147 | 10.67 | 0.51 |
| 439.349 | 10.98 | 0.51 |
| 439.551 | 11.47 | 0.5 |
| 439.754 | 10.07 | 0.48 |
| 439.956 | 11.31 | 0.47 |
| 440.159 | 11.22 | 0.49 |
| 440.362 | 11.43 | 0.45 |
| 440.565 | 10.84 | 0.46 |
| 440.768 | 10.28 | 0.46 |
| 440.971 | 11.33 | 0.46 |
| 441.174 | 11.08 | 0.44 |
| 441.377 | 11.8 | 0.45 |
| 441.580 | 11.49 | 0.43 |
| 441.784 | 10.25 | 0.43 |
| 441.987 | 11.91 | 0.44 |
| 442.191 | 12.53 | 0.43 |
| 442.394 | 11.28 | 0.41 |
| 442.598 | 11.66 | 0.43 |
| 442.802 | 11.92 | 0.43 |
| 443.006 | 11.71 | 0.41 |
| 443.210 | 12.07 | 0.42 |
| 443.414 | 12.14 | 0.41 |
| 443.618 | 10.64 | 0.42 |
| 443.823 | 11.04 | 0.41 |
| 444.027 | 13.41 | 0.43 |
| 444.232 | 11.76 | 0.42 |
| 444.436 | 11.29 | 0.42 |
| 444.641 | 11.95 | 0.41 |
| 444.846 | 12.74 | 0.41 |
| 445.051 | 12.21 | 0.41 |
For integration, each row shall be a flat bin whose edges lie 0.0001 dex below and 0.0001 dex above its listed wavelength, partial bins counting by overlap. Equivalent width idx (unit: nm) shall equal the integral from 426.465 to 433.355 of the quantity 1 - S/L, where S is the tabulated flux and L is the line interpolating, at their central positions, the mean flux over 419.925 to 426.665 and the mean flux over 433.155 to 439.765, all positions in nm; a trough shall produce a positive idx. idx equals 0.70 nm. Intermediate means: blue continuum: 10.9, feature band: 9.82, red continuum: 11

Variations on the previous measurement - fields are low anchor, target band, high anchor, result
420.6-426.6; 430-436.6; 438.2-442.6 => 0.372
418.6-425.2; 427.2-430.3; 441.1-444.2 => 0.427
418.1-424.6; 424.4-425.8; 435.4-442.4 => 0.017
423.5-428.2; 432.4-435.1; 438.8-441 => 0.088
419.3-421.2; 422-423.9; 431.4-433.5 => 0.084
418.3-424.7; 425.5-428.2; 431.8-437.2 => 0.113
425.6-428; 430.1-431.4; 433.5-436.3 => 0.379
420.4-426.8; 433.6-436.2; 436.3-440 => 0.020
